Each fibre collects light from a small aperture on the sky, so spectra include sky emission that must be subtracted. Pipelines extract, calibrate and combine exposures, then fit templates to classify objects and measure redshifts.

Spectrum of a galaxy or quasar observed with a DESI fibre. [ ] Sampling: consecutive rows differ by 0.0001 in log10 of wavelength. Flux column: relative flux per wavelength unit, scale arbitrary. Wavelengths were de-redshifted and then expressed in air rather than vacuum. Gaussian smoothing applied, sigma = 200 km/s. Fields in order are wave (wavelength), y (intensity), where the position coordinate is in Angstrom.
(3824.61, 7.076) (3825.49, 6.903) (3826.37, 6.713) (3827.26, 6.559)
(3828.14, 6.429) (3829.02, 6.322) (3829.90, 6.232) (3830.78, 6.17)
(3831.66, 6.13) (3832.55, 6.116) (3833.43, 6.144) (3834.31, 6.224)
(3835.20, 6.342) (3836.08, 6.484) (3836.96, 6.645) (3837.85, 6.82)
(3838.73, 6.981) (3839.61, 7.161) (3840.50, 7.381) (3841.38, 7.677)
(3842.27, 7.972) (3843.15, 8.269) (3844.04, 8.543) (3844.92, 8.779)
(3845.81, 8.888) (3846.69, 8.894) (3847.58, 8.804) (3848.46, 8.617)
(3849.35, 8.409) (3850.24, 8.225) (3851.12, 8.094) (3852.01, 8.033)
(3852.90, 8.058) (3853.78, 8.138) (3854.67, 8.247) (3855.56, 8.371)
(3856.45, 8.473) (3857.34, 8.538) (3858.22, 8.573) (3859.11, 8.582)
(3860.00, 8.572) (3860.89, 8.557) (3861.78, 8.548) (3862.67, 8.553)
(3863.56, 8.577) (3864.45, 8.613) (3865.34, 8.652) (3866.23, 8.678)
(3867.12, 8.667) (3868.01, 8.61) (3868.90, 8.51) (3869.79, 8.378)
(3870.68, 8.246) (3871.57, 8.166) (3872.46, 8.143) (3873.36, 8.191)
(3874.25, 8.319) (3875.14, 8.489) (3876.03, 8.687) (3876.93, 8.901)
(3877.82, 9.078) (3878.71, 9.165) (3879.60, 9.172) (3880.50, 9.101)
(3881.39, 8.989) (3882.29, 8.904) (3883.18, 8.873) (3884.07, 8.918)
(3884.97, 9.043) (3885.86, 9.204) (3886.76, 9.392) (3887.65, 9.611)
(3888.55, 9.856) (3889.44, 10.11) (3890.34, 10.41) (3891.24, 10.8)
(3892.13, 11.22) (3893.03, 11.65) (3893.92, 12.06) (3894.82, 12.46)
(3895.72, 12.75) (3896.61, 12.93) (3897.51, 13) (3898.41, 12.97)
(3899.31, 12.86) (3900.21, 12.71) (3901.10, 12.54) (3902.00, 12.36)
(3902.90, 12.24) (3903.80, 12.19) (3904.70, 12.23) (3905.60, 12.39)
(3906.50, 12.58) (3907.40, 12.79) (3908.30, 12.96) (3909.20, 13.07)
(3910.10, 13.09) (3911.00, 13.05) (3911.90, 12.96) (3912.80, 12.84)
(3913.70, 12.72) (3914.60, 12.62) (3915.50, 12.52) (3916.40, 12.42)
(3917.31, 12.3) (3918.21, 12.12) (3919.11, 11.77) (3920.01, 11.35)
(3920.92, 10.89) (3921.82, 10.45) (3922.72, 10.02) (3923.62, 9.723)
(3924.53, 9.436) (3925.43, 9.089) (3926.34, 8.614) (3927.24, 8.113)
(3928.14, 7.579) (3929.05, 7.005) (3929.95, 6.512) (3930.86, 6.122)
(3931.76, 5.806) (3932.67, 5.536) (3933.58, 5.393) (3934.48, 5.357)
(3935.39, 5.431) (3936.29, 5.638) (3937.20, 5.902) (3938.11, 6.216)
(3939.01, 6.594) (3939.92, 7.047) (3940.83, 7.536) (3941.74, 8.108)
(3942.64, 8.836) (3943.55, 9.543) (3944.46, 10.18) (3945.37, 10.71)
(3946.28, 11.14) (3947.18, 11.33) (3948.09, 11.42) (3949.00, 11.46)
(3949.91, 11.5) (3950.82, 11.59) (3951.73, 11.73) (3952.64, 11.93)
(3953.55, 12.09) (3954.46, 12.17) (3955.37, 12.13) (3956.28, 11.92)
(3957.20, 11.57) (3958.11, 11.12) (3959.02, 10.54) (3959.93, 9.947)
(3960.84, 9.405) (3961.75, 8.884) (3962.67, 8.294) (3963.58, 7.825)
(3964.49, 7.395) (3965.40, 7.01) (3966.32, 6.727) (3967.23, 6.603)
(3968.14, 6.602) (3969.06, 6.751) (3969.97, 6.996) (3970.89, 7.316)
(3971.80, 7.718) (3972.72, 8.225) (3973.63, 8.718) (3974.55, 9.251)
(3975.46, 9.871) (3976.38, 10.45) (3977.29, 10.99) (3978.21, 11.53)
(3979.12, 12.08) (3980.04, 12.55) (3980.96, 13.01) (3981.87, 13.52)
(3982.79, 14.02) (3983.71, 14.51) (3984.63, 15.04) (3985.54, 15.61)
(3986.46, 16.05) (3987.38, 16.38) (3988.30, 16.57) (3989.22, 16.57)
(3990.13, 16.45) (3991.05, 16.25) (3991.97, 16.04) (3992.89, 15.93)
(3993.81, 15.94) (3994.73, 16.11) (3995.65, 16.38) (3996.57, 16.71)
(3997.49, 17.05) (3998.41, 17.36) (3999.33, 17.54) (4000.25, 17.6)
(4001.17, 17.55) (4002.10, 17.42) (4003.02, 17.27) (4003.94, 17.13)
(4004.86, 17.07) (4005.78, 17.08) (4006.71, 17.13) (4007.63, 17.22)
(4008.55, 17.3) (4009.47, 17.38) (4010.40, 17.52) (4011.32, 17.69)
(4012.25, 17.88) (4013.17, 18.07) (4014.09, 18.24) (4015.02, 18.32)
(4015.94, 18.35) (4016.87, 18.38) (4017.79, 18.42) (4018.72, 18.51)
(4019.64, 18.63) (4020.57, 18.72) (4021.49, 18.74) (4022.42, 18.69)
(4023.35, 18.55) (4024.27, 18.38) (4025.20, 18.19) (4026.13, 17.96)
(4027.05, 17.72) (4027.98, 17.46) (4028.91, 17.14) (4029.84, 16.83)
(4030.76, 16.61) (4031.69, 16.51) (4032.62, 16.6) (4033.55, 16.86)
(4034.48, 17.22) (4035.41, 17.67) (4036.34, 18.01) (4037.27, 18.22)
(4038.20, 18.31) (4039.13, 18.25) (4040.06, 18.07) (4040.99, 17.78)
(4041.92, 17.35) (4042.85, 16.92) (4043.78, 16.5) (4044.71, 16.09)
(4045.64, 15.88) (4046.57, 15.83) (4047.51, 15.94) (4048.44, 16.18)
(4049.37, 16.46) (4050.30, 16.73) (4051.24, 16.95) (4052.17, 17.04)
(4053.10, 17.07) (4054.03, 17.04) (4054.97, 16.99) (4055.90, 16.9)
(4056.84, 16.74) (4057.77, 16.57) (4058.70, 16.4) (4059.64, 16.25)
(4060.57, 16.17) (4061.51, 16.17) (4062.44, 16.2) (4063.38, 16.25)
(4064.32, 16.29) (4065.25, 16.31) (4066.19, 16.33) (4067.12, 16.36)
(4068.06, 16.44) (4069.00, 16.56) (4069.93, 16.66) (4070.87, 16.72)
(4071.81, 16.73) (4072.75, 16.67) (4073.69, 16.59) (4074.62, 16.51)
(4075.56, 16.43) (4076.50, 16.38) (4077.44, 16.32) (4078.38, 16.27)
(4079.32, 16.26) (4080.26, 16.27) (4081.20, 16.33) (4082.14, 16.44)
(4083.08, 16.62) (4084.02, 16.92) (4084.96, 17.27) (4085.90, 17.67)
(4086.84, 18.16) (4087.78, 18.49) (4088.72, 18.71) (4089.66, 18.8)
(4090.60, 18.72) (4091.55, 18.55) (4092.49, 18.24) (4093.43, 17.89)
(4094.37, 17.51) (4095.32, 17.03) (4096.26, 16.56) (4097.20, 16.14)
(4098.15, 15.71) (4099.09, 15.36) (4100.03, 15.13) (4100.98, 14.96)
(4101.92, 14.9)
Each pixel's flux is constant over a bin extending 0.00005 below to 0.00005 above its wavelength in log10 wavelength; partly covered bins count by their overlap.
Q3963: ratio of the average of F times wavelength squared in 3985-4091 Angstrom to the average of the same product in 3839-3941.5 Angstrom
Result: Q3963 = 1.9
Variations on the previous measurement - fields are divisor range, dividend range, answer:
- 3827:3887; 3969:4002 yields 1.82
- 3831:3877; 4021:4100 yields 2.35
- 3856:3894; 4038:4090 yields 2.04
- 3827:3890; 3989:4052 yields 2.30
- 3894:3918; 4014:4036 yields 1.50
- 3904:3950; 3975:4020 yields 1.71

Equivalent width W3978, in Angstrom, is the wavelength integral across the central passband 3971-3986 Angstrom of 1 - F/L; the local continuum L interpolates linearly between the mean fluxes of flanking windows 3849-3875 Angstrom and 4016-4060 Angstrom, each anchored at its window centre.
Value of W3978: 2.9 Angstrom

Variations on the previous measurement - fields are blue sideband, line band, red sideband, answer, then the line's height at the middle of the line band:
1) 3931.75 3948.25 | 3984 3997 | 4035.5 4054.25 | -4.14 Angstrom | 12.2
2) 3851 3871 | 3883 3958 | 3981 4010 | 8.45 Angstrom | 12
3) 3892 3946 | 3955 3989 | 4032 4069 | 6.04 Angstrom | 12.9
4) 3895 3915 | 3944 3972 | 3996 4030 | 9.93 Angstrom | 15.2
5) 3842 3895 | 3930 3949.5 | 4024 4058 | 7.12 Angstrom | 12.3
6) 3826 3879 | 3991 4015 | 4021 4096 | -4.17 Angstrom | 14.6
